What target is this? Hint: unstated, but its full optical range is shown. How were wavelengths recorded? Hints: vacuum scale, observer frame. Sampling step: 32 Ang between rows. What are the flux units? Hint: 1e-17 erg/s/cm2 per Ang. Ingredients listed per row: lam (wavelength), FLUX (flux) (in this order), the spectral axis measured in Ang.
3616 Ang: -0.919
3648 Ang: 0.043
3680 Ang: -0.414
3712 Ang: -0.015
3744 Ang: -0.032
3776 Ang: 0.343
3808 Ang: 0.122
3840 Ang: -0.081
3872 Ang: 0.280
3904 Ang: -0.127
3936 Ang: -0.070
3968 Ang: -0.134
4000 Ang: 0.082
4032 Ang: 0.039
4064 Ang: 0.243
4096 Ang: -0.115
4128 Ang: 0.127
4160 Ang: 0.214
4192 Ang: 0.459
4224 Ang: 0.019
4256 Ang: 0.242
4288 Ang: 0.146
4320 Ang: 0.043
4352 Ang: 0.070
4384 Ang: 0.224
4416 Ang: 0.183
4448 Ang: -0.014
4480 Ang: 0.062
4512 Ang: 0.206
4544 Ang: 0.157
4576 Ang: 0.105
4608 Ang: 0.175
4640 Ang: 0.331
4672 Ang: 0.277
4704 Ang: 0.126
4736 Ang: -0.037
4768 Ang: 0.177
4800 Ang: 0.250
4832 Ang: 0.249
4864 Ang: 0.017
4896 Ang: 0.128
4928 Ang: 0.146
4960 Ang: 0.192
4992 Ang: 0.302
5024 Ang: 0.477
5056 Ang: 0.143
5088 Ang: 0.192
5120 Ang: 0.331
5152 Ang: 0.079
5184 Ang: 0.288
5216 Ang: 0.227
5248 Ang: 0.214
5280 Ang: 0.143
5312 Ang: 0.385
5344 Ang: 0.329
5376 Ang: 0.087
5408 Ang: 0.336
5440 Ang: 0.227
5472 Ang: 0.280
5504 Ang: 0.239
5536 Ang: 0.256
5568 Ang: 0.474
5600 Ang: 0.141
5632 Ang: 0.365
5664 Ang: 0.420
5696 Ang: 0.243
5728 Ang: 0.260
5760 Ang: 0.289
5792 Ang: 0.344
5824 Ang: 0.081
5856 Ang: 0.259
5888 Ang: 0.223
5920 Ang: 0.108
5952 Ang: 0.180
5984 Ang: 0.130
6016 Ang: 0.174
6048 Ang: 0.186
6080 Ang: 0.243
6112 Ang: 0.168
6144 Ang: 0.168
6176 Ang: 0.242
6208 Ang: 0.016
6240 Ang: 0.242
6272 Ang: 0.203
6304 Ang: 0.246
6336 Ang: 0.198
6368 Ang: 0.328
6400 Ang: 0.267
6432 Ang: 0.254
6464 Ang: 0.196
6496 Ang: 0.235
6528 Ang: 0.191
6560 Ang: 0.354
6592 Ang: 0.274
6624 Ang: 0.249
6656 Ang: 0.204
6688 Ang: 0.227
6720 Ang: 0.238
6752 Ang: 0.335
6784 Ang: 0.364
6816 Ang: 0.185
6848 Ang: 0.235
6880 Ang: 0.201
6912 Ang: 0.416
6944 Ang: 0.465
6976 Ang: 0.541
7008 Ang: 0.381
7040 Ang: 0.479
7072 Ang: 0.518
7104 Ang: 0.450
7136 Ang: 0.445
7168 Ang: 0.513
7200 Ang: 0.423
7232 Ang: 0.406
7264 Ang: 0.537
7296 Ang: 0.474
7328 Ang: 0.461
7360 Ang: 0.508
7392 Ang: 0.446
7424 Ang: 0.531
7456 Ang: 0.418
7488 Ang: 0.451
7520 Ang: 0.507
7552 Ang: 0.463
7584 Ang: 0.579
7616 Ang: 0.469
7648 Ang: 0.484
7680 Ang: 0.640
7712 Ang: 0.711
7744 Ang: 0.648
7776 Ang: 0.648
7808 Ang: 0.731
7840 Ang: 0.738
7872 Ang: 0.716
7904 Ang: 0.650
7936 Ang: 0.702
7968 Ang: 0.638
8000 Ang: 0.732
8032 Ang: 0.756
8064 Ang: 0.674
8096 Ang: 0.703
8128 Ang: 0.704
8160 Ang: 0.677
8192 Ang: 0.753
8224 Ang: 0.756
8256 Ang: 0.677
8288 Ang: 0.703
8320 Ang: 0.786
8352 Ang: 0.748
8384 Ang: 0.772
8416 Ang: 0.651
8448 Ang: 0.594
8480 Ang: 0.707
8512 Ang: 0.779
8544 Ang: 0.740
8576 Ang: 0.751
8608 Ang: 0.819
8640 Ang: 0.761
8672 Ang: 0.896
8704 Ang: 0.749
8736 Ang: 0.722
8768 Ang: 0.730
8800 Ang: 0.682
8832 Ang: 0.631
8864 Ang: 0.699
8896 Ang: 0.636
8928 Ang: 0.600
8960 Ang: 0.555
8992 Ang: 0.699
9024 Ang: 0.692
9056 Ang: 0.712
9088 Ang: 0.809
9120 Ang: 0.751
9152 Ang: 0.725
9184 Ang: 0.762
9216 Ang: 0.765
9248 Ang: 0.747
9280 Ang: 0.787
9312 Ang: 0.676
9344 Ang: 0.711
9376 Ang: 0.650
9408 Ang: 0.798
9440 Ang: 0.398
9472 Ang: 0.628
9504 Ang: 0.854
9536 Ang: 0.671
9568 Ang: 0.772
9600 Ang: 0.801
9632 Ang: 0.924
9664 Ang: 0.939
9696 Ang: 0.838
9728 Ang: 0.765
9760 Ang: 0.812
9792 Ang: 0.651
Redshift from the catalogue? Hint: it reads 0.734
